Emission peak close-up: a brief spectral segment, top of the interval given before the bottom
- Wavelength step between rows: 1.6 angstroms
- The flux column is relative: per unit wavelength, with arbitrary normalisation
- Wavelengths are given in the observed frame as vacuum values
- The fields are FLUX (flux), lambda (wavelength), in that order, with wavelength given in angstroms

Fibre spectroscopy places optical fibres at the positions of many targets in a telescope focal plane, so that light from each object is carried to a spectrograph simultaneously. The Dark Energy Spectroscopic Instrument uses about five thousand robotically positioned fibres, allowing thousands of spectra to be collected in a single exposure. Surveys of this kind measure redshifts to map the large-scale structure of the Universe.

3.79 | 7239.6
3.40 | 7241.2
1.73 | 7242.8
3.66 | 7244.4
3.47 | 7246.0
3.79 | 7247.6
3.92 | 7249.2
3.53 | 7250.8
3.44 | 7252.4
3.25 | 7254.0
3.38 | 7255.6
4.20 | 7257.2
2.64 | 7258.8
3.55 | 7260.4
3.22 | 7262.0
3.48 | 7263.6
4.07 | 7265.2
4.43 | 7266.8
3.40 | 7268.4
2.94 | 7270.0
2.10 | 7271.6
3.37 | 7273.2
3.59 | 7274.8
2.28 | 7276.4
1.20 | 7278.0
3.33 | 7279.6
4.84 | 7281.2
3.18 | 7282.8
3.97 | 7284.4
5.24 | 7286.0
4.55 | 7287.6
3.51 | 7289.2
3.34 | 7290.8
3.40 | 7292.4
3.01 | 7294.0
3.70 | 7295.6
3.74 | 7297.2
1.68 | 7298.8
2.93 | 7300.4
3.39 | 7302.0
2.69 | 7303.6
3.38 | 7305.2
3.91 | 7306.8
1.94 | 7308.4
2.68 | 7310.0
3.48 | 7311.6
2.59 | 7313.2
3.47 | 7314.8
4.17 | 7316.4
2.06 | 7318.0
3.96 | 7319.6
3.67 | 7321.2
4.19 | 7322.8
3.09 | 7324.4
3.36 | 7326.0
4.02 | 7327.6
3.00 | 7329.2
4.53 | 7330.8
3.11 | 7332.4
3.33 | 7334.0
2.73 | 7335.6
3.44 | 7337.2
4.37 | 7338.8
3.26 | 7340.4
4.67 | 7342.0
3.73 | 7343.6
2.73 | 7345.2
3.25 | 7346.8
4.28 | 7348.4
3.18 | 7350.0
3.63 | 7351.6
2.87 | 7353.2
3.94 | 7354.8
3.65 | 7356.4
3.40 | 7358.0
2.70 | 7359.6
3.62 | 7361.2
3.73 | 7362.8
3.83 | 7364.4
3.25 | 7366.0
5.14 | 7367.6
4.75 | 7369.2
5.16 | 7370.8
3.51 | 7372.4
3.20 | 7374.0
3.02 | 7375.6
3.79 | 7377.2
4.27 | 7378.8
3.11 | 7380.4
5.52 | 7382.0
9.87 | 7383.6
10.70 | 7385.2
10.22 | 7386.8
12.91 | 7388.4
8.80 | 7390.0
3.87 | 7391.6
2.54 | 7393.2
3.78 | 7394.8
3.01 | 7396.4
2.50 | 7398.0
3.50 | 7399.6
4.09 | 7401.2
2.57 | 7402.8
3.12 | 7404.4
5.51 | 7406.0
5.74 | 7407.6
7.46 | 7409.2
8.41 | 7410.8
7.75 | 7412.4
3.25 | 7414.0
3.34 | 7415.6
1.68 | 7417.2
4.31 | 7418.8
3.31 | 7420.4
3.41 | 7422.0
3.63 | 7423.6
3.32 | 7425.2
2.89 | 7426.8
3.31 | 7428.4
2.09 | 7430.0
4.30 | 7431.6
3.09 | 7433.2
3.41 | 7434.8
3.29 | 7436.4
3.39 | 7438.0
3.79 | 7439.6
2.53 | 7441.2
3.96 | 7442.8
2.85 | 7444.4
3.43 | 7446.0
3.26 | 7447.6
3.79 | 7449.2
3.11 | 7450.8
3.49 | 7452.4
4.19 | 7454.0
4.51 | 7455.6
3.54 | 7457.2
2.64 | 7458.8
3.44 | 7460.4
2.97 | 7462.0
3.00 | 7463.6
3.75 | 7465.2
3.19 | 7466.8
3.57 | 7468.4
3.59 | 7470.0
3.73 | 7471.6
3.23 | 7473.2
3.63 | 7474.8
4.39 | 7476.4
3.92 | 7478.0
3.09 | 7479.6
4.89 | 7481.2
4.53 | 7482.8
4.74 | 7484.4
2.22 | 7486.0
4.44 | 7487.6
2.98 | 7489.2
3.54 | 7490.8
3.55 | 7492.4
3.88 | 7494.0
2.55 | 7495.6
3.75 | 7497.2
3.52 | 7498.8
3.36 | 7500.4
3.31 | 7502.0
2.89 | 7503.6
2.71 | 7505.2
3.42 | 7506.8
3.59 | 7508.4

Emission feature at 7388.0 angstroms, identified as H-alpha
